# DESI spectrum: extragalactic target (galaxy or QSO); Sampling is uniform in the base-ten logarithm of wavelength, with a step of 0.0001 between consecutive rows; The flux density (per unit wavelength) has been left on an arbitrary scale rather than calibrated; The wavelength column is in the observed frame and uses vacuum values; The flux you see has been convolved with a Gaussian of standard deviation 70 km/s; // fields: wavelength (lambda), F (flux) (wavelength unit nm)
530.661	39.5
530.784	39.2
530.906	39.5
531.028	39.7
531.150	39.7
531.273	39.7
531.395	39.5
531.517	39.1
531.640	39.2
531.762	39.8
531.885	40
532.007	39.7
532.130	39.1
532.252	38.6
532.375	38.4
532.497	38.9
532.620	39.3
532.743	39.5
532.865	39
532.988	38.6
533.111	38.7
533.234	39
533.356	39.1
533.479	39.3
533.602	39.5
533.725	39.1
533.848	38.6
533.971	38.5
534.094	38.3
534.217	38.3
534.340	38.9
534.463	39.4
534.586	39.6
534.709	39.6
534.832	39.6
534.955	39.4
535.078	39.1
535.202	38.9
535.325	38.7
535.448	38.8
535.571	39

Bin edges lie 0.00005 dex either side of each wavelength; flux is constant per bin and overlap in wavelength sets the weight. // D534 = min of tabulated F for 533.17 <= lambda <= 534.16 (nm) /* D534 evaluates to 38.3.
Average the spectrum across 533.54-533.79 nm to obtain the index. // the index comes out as 39.2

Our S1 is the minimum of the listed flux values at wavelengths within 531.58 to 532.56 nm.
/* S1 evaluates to 38.4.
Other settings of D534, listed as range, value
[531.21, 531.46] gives 39.5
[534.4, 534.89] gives 39.4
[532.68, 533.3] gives 38.6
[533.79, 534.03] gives 38.5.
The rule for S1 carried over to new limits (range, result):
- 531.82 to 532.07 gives 39.7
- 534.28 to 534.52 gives 38.9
